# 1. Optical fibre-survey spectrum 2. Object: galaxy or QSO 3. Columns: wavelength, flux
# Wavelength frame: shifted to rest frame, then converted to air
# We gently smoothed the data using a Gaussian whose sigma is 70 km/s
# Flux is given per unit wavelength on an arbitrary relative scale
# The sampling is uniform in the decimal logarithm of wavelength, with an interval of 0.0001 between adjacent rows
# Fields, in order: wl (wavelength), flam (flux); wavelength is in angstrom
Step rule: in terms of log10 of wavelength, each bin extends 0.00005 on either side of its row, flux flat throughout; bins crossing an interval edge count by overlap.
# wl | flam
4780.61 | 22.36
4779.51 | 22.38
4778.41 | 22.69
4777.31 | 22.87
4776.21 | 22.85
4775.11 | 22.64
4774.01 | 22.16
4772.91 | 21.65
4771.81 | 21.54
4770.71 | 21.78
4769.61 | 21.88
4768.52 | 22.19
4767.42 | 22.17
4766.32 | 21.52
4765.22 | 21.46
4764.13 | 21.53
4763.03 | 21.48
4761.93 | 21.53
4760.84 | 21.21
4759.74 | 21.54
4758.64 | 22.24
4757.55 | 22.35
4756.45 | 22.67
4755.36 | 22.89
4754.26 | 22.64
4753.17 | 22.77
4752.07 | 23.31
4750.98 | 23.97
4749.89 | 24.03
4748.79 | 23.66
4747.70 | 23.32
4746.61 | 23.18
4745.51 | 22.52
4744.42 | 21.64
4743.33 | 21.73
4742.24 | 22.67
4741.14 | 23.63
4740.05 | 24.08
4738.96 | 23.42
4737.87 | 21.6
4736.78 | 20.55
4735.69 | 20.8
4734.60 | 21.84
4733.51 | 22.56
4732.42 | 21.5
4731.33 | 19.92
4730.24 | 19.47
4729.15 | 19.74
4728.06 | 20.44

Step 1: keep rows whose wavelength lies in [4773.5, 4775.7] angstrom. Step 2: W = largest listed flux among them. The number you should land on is 22.64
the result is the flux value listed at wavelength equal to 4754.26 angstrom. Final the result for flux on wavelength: 22.64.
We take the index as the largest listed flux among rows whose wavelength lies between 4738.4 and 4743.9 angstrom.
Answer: 24.08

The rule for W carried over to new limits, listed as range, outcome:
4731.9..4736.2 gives 22.56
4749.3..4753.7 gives 24.03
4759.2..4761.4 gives 21.54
